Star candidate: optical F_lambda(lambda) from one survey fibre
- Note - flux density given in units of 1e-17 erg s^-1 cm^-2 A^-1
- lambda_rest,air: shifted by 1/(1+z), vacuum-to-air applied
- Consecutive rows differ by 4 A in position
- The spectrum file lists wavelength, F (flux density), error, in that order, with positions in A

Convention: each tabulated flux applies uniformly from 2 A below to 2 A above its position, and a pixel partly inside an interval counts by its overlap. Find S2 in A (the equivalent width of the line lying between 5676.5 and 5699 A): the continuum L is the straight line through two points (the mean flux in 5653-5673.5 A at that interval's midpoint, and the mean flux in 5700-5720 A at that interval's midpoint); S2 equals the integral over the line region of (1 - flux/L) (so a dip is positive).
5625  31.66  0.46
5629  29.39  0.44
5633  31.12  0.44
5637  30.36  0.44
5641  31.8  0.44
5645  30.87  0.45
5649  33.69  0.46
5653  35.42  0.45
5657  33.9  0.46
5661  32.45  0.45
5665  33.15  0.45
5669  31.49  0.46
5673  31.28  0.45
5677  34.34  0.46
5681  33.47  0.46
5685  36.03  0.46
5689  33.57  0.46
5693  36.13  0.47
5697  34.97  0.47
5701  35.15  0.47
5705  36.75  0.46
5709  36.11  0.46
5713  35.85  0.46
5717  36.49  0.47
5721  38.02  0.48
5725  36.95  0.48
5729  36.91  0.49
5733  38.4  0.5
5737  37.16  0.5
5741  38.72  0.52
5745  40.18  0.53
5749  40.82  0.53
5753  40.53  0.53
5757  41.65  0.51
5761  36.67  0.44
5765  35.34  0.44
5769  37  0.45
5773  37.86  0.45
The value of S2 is -0.1 A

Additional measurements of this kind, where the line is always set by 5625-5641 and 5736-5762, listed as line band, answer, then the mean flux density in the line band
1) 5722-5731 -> 0.2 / 37.1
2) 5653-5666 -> -0.3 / 33.5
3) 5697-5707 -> 0.1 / 35.8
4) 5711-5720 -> 0.2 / 36.4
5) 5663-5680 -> 0.5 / 32.6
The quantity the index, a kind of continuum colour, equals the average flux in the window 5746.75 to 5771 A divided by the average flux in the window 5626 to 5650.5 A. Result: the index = 1.2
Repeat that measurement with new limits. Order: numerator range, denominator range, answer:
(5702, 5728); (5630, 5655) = 1.14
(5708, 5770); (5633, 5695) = 1.15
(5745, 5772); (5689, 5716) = 1.09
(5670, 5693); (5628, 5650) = 1.09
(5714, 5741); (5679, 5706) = 1.06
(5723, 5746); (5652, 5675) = 1.16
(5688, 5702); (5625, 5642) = 1.14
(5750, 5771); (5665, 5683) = 1.17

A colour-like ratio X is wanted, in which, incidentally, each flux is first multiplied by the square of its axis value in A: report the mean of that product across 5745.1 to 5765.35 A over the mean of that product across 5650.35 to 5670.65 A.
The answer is 1.2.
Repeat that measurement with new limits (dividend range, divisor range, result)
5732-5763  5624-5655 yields 1.28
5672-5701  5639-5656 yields 1.06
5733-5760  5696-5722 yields 1.11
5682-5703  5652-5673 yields 1.08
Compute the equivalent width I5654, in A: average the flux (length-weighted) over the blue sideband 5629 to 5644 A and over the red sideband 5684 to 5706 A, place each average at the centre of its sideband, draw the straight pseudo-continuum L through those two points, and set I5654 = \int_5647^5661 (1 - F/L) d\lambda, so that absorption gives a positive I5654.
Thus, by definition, -0.8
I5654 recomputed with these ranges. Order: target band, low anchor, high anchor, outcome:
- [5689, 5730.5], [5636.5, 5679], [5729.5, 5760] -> 0.57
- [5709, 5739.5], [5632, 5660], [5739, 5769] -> 0.10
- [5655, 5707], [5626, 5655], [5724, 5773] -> 0.33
